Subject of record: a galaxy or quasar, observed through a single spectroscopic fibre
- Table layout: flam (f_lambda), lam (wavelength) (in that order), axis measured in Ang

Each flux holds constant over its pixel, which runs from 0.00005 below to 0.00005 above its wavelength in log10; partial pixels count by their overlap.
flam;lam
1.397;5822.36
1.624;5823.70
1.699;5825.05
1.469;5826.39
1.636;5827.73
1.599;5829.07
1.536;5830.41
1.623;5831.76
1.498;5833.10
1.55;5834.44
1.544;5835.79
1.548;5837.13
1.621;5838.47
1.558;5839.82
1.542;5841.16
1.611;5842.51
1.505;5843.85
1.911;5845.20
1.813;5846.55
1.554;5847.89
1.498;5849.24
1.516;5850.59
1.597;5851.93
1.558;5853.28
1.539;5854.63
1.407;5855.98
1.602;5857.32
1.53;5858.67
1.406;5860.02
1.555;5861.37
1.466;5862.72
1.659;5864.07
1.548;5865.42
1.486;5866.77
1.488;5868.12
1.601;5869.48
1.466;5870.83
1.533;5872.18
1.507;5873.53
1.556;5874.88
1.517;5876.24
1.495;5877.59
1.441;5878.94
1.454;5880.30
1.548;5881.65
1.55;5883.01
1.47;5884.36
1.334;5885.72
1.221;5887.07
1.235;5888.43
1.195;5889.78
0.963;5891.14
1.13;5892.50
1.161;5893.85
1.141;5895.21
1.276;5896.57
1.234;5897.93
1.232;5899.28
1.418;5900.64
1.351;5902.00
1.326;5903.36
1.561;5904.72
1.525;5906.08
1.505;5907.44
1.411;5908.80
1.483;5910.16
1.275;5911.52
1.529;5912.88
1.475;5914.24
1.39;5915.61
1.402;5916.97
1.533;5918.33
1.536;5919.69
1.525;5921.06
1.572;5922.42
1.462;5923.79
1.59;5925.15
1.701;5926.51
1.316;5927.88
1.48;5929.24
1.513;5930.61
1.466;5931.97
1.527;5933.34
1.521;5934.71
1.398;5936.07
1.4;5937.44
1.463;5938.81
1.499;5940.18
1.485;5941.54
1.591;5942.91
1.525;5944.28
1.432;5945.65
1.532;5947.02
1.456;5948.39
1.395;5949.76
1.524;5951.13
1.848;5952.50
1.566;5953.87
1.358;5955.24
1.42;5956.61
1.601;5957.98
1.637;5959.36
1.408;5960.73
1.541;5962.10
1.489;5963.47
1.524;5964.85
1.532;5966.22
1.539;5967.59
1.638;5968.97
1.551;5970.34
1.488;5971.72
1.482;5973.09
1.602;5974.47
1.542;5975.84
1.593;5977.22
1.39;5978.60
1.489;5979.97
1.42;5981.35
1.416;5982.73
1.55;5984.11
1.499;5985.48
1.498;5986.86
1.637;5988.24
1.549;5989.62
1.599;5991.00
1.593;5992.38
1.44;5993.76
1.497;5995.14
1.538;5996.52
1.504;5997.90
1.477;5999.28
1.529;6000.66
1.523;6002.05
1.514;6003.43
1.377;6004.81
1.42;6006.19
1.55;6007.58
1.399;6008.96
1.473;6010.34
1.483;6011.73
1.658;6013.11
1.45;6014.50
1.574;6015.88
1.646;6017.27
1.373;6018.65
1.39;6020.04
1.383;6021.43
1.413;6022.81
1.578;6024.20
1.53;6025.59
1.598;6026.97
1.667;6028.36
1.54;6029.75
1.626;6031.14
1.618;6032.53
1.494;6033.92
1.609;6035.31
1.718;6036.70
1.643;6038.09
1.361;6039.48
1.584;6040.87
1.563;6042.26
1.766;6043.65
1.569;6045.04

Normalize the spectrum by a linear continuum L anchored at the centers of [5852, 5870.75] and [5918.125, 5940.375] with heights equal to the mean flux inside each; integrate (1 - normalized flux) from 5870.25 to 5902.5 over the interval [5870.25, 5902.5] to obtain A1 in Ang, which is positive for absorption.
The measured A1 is 3.5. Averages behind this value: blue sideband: 1.53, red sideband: 1.5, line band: 1.35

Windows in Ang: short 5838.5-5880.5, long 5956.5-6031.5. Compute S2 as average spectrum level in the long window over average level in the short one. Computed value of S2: 1.0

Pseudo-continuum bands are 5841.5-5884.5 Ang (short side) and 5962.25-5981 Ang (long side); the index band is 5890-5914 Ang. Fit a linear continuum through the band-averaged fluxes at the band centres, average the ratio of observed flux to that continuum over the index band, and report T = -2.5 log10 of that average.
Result 0.16 mag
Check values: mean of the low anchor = 1.54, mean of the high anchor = 1.53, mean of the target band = 1.33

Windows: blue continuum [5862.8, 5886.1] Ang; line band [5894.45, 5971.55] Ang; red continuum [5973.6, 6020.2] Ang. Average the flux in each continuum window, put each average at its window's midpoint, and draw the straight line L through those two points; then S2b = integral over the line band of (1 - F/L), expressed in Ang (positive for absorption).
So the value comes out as 1.7 Ang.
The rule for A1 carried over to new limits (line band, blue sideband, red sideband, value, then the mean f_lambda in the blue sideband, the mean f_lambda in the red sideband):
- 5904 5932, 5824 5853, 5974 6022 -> 1.06 Ang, 1.59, 1.5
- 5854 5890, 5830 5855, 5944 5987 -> 2.10 Ang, 1.59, 1.52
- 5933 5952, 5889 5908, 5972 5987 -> -1.13 Ang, 1.29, 1.5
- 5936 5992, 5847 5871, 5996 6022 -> -0.61 Ang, 1.53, 1.49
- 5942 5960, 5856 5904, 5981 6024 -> -0.88 Ang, 1.4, 1.5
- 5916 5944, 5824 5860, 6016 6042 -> 1.13 Ang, 1.58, 1.54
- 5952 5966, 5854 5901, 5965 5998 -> -0.33 Ang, 1.41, 1.52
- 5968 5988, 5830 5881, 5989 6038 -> 0.21 Ang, 1.55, 1.53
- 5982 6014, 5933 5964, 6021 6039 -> 0.74 Ang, 1.51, 1.57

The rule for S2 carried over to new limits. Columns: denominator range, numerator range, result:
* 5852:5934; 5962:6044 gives 1.06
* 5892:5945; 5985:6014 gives 1.05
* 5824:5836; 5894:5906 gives 0.84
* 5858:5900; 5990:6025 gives 1.07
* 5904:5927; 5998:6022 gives 0.99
